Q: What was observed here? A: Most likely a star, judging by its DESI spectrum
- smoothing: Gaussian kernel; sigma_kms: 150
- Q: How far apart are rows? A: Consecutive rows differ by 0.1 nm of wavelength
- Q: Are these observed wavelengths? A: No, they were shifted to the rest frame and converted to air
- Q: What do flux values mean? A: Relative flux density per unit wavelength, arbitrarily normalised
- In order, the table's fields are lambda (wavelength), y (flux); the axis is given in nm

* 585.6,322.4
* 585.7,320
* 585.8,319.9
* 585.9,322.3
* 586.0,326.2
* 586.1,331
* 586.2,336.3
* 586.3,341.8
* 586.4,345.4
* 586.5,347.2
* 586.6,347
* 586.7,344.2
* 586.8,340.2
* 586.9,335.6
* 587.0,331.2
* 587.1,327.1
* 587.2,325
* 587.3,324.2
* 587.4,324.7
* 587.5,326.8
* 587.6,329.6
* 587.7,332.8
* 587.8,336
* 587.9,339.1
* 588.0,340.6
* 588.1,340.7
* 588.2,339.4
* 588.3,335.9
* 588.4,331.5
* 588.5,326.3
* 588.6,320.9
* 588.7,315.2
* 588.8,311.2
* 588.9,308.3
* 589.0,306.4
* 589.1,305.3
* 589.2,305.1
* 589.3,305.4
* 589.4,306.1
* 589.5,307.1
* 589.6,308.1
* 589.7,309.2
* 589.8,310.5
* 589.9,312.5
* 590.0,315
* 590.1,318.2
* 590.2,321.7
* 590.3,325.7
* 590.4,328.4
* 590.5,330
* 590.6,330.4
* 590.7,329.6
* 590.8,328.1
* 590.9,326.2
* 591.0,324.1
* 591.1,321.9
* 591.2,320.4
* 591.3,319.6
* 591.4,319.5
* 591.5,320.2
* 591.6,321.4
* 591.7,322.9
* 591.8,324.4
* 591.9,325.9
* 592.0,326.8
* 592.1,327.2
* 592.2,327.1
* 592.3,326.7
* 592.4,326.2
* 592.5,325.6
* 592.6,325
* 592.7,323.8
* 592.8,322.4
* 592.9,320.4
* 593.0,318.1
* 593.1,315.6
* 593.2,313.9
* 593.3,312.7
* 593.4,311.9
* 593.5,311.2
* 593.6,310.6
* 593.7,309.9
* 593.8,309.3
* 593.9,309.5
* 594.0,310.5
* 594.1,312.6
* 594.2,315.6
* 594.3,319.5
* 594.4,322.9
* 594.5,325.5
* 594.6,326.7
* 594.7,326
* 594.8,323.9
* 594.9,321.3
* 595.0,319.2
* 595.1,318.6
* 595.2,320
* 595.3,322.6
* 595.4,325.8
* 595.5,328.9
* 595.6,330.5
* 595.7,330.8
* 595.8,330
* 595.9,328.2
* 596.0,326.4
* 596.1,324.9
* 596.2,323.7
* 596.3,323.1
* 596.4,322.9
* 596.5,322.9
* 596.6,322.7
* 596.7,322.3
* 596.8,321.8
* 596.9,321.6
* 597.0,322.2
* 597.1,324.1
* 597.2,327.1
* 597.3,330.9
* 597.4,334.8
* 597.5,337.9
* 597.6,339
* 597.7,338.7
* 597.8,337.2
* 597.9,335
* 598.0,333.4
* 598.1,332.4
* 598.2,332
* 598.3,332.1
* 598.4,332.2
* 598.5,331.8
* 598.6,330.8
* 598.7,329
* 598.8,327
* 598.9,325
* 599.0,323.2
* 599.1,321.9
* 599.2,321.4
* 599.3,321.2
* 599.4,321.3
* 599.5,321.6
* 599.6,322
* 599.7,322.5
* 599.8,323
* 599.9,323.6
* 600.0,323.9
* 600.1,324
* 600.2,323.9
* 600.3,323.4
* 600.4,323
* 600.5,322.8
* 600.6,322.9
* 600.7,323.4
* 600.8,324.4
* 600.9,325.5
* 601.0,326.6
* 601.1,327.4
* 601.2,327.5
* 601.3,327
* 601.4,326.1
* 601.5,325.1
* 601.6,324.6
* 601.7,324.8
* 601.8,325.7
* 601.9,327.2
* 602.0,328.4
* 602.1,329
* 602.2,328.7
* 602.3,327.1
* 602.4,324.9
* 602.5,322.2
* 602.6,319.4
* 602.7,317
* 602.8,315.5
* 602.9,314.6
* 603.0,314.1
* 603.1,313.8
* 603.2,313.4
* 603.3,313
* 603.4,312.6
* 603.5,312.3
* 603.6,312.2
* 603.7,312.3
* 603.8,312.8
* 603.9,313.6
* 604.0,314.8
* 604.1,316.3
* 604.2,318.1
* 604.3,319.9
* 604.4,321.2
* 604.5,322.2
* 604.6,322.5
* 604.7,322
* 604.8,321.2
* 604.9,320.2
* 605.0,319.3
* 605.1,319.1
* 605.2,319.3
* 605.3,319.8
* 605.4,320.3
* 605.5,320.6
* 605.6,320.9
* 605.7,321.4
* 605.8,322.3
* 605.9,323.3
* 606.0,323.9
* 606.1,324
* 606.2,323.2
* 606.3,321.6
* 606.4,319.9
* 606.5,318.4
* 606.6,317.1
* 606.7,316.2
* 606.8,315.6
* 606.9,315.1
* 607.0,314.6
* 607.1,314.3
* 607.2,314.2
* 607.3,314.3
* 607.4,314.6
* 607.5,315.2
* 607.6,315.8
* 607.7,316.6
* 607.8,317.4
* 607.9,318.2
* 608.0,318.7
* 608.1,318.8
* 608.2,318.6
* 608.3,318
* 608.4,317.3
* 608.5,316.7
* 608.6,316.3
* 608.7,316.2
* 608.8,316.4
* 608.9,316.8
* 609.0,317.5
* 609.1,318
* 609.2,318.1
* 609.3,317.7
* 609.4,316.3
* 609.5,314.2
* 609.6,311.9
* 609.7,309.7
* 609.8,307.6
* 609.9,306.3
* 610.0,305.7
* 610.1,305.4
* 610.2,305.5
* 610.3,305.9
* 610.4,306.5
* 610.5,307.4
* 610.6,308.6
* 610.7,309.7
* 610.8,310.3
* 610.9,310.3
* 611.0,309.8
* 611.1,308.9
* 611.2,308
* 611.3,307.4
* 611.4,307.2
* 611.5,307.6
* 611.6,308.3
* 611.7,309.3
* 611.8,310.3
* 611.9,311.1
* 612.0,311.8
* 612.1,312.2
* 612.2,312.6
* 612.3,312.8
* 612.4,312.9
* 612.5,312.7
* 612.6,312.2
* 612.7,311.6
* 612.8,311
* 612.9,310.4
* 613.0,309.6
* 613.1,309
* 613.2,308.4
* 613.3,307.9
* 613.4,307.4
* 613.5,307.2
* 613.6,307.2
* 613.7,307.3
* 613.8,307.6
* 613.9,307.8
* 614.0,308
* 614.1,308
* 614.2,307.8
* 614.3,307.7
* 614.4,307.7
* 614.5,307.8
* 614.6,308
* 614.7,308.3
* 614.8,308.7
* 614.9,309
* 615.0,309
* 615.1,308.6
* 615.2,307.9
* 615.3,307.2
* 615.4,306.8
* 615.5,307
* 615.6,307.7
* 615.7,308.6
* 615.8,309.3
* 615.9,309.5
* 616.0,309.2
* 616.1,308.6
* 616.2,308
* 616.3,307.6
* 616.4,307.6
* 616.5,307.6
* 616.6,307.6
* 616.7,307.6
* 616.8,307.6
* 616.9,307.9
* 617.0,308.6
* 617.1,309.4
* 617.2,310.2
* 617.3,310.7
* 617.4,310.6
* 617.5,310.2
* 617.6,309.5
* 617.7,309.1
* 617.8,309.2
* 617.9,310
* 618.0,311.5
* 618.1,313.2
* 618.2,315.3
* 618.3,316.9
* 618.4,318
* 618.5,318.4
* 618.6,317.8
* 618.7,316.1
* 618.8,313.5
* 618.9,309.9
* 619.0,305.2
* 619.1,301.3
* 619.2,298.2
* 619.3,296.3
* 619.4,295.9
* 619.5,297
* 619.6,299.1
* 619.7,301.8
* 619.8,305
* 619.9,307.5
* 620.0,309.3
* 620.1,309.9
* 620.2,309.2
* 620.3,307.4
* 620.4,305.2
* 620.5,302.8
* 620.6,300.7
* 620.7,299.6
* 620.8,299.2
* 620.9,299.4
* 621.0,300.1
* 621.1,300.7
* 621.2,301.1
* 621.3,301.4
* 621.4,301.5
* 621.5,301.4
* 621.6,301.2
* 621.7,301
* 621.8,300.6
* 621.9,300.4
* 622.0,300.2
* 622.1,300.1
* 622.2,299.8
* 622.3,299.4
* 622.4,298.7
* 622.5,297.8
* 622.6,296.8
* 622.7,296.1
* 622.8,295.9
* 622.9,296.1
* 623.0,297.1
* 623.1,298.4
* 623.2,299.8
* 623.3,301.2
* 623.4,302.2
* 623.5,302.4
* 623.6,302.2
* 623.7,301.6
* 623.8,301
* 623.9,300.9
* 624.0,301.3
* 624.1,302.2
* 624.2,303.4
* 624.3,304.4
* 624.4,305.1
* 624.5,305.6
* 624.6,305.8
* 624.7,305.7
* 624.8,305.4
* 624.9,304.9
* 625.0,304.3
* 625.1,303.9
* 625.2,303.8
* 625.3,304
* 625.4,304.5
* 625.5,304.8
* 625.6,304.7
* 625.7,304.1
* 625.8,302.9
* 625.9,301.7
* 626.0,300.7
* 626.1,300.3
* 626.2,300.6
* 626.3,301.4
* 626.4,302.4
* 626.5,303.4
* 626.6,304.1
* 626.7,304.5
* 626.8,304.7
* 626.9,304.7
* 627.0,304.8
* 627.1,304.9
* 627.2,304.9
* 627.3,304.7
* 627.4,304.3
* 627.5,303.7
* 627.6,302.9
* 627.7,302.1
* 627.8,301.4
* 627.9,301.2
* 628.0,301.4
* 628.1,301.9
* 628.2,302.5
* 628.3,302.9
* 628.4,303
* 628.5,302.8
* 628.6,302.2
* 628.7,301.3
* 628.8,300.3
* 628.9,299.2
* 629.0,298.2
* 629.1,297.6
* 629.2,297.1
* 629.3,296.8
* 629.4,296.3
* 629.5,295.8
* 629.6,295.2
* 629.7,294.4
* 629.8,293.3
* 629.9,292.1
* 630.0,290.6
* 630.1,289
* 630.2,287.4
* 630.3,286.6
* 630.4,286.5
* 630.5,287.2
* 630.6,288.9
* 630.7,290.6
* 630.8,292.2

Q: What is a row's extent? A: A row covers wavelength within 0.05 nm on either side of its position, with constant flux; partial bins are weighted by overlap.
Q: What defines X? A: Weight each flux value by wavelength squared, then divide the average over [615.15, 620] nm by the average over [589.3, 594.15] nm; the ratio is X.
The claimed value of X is 1.05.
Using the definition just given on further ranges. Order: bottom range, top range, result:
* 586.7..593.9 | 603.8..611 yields 1.04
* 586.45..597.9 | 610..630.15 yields 1.03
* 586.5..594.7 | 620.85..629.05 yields 1.05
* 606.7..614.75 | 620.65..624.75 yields 1.00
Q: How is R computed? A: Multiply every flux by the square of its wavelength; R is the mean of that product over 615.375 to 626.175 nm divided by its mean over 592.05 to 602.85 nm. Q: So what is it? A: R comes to 1.01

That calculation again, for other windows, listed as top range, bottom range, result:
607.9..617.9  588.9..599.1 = 1.02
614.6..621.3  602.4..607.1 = 1.01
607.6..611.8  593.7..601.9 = 1.00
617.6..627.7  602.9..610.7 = 1.01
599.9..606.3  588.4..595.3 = 1.05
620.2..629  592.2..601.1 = 1.02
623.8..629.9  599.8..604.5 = 1.02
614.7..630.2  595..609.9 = 1.01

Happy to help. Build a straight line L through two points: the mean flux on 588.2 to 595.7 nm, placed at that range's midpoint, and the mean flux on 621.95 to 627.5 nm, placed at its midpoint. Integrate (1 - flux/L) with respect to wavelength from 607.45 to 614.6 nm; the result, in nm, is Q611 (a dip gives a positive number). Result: -0.04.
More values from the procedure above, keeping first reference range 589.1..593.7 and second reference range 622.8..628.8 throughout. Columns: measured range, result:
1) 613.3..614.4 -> 0.00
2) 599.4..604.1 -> -0.10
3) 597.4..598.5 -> -0.06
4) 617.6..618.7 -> -0.03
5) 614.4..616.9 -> 0.00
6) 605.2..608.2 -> -0.06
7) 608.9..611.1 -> 0.00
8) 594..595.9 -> -0.03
